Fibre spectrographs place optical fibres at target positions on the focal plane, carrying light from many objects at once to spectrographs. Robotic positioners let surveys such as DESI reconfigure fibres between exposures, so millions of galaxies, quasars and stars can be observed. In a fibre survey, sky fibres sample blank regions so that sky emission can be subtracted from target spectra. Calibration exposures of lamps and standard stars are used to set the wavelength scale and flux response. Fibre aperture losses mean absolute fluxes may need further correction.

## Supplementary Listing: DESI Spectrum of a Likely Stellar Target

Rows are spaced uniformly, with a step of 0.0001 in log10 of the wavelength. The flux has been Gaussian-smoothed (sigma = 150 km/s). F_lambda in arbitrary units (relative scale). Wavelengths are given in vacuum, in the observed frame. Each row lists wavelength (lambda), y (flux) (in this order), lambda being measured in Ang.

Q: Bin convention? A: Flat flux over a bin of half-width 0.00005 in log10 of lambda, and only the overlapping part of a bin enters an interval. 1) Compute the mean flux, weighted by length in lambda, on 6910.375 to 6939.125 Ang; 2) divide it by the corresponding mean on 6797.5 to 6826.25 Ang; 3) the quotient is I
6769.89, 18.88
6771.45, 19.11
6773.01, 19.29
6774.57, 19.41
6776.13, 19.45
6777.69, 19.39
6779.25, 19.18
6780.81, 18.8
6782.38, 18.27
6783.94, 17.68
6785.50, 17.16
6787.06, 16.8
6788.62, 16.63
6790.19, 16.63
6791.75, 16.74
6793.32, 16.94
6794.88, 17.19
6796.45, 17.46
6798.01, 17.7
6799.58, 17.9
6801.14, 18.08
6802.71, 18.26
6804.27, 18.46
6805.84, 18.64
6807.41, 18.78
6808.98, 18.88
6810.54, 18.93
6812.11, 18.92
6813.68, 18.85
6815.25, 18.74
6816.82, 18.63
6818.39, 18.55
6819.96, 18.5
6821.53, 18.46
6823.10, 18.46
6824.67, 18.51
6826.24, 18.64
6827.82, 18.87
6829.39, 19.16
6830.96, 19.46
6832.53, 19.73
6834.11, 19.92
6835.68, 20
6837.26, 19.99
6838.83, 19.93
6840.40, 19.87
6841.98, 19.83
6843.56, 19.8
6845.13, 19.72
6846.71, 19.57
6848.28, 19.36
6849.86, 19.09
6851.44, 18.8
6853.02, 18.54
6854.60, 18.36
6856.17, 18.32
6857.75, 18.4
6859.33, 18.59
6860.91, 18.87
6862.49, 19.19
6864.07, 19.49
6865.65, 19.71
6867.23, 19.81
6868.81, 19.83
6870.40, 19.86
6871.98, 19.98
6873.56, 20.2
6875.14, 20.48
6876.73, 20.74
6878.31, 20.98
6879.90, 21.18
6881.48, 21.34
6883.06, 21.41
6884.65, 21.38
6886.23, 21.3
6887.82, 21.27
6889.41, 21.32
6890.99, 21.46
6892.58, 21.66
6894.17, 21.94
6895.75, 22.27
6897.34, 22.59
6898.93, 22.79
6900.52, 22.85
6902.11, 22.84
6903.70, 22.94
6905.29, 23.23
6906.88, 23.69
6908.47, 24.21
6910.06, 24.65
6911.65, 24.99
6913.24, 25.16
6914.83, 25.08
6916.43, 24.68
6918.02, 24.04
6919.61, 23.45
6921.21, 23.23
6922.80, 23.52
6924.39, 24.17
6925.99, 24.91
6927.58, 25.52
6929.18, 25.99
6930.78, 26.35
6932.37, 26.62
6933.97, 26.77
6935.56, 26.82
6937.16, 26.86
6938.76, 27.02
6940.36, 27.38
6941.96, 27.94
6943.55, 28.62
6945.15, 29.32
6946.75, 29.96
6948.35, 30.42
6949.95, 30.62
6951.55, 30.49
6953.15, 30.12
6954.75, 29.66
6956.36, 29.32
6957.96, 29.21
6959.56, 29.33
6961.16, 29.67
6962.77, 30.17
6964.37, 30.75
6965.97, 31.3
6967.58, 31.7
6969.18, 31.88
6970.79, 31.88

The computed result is 1.36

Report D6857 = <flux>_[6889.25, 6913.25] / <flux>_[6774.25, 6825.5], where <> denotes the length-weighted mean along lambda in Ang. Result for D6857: 1.3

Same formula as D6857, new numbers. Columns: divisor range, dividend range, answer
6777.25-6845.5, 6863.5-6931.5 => 1.21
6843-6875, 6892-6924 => 1.22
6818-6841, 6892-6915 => 1.22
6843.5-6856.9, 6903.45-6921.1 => 1.27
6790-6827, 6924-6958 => 1.53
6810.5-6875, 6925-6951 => 1.43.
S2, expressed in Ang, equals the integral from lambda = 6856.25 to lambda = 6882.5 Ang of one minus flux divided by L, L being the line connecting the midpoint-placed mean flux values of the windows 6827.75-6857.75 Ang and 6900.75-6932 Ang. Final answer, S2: 1.6 Ang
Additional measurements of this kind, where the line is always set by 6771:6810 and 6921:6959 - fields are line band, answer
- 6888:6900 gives 1.3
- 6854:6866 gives 2.0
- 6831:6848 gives 1.1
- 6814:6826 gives 0.9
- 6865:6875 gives 1.4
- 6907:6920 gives 0.7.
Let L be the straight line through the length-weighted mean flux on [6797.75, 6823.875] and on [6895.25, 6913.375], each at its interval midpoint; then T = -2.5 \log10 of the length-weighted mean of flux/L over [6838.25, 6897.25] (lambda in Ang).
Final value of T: 0.07 mag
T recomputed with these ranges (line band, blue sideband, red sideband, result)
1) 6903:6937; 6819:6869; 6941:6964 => 0.07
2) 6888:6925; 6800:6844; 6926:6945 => 0.07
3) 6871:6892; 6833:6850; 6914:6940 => 0.07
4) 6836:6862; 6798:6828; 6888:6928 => 0.06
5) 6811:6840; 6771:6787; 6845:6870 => -0.01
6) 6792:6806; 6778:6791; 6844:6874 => 0.01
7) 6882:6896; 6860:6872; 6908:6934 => 0.01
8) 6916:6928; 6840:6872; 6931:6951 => 0.09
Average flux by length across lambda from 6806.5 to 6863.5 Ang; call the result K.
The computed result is 19.1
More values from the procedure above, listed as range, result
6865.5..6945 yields 23.4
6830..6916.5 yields 20.9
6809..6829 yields 18.7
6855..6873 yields 19.3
